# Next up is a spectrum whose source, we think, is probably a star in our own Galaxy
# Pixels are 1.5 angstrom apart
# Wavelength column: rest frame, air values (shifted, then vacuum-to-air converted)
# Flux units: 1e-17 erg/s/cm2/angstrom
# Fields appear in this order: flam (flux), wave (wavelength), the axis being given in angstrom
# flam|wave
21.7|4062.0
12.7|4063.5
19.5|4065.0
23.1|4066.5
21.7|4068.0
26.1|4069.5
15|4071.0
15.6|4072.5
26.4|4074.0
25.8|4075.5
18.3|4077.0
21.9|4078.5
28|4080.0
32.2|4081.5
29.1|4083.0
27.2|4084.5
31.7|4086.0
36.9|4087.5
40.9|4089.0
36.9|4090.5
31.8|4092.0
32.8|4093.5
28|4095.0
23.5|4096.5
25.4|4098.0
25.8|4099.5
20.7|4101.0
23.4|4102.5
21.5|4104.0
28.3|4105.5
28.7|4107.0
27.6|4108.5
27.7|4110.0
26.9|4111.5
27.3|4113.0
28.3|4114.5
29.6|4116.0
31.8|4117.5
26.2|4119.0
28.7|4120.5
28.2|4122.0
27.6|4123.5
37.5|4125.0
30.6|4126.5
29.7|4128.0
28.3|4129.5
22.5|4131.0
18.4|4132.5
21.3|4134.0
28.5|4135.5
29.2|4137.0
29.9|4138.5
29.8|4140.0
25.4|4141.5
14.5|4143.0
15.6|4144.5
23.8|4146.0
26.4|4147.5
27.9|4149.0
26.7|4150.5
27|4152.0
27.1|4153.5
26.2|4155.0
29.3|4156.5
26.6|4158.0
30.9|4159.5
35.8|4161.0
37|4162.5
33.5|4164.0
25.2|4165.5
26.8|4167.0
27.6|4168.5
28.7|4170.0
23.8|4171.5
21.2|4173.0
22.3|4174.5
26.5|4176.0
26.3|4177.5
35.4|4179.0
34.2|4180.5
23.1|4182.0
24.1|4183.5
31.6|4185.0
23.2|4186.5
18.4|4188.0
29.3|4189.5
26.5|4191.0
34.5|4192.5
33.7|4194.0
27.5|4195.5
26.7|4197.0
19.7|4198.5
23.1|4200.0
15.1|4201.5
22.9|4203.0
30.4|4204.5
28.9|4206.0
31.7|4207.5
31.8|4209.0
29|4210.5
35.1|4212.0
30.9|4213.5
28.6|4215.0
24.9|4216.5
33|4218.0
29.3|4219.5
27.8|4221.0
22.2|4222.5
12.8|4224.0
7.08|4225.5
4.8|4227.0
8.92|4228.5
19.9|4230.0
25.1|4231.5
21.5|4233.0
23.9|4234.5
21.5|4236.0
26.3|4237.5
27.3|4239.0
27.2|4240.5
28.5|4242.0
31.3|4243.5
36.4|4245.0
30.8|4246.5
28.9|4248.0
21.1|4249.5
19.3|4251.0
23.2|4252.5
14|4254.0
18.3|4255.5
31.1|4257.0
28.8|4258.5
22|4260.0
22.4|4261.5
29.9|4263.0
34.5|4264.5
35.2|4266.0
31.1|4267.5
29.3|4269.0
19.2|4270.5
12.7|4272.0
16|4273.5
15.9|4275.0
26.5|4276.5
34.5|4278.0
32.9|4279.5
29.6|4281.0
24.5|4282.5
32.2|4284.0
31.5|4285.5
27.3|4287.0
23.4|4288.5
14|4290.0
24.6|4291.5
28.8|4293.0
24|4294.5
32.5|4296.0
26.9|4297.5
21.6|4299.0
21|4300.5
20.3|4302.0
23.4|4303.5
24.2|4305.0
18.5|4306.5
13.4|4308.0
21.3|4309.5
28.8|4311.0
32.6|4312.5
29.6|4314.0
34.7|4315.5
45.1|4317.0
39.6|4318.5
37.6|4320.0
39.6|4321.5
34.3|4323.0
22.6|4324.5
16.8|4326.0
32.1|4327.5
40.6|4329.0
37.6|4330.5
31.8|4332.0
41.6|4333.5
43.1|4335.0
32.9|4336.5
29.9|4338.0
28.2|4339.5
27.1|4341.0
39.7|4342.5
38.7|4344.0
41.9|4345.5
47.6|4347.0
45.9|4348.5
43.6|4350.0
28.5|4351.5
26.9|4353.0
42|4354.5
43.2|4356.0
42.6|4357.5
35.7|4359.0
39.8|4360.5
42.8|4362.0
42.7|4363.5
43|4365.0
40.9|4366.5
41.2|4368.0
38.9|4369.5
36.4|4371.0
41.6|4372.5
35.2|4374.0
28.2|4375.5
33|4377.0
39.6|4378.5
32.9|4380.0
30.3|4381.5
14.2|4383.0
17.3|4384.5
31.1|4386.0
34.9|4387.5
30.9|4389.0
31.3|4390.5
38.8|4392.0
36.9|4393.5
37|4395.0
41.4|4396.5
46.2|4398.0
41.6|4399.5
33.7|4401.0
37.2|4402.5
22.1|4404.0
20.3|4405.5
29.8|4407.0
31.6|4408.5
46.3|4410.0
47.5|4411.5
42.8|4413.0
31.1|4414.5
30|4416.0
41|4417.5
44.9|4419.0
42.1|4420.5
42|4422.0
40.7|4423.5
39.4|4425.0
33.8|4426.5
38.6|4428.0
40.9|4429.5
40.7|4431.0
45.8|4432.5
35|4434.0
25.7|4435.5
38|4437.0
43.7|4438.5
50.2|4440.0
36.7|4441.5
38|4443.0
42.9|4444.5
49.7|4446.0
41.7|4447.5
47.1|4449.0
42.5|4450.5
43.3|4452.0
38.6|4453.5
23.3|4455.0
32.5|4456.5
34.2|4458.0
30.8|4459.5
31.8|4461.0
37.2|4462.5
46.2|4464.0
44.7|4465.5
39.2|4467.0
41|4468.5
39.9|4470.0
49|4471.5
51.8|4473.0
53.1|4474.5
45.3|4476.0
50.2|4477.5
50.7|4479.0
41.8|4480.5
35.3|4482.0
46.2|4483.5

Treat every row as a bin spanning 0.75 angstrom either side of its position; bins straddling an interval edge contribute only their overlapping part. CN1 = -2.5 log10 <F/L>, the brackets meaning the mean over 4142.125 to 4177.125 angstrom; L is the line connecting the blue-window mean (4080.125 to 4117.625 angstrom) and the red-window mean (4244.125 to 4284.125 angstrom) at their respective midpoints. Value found 0.049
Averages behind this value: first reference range 28.9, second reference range 25.9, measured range 26.5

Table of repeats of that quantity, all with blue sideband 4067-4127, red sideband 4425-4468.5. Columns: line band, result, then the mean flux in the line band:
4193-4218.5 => 0.12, 27.8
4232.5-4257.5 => 0.27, 25.3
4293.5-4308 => 0.42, 23.2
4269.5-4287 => 0.31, 25.2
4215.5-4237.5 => 0.48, 20.5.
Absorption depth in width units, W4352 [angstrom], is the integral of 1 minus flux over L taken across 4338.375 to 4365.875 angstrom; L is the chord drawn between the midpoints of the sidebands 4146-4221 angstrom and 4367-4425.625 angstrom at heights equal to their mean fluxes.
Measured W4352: -3.98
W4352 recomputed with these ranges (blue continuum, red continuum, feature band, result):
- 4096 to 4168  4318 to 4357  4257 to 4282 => 5.0 angstrom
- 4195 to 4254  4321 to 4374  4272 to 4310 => 8.7 angstrom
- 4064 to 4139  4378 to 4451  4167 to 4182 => 1.1 angstrom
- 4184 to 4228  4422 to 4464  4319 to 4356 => -3.1 angstrom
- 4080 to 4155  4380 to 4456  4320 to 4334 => 0.4 angstrom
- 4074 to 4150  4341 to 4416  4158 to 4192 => 1.9 angstrom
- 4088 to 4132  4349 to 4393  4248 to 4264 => 4.4 angstrom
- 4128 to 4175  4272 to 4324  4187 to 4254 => 4.4 angstrom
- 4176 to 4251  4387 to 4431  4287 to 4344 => 4.3 angstrom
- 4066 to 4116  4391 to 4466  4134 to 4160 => 2.5 angstrom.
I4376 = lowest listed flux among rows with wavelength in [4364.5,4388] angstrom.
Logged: 14.2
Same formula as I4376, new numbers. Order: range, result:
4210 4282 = 4.8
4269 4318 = 12.7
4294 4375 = 13.4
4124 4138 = 18.4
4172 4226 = 7.08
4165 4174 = 21.2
